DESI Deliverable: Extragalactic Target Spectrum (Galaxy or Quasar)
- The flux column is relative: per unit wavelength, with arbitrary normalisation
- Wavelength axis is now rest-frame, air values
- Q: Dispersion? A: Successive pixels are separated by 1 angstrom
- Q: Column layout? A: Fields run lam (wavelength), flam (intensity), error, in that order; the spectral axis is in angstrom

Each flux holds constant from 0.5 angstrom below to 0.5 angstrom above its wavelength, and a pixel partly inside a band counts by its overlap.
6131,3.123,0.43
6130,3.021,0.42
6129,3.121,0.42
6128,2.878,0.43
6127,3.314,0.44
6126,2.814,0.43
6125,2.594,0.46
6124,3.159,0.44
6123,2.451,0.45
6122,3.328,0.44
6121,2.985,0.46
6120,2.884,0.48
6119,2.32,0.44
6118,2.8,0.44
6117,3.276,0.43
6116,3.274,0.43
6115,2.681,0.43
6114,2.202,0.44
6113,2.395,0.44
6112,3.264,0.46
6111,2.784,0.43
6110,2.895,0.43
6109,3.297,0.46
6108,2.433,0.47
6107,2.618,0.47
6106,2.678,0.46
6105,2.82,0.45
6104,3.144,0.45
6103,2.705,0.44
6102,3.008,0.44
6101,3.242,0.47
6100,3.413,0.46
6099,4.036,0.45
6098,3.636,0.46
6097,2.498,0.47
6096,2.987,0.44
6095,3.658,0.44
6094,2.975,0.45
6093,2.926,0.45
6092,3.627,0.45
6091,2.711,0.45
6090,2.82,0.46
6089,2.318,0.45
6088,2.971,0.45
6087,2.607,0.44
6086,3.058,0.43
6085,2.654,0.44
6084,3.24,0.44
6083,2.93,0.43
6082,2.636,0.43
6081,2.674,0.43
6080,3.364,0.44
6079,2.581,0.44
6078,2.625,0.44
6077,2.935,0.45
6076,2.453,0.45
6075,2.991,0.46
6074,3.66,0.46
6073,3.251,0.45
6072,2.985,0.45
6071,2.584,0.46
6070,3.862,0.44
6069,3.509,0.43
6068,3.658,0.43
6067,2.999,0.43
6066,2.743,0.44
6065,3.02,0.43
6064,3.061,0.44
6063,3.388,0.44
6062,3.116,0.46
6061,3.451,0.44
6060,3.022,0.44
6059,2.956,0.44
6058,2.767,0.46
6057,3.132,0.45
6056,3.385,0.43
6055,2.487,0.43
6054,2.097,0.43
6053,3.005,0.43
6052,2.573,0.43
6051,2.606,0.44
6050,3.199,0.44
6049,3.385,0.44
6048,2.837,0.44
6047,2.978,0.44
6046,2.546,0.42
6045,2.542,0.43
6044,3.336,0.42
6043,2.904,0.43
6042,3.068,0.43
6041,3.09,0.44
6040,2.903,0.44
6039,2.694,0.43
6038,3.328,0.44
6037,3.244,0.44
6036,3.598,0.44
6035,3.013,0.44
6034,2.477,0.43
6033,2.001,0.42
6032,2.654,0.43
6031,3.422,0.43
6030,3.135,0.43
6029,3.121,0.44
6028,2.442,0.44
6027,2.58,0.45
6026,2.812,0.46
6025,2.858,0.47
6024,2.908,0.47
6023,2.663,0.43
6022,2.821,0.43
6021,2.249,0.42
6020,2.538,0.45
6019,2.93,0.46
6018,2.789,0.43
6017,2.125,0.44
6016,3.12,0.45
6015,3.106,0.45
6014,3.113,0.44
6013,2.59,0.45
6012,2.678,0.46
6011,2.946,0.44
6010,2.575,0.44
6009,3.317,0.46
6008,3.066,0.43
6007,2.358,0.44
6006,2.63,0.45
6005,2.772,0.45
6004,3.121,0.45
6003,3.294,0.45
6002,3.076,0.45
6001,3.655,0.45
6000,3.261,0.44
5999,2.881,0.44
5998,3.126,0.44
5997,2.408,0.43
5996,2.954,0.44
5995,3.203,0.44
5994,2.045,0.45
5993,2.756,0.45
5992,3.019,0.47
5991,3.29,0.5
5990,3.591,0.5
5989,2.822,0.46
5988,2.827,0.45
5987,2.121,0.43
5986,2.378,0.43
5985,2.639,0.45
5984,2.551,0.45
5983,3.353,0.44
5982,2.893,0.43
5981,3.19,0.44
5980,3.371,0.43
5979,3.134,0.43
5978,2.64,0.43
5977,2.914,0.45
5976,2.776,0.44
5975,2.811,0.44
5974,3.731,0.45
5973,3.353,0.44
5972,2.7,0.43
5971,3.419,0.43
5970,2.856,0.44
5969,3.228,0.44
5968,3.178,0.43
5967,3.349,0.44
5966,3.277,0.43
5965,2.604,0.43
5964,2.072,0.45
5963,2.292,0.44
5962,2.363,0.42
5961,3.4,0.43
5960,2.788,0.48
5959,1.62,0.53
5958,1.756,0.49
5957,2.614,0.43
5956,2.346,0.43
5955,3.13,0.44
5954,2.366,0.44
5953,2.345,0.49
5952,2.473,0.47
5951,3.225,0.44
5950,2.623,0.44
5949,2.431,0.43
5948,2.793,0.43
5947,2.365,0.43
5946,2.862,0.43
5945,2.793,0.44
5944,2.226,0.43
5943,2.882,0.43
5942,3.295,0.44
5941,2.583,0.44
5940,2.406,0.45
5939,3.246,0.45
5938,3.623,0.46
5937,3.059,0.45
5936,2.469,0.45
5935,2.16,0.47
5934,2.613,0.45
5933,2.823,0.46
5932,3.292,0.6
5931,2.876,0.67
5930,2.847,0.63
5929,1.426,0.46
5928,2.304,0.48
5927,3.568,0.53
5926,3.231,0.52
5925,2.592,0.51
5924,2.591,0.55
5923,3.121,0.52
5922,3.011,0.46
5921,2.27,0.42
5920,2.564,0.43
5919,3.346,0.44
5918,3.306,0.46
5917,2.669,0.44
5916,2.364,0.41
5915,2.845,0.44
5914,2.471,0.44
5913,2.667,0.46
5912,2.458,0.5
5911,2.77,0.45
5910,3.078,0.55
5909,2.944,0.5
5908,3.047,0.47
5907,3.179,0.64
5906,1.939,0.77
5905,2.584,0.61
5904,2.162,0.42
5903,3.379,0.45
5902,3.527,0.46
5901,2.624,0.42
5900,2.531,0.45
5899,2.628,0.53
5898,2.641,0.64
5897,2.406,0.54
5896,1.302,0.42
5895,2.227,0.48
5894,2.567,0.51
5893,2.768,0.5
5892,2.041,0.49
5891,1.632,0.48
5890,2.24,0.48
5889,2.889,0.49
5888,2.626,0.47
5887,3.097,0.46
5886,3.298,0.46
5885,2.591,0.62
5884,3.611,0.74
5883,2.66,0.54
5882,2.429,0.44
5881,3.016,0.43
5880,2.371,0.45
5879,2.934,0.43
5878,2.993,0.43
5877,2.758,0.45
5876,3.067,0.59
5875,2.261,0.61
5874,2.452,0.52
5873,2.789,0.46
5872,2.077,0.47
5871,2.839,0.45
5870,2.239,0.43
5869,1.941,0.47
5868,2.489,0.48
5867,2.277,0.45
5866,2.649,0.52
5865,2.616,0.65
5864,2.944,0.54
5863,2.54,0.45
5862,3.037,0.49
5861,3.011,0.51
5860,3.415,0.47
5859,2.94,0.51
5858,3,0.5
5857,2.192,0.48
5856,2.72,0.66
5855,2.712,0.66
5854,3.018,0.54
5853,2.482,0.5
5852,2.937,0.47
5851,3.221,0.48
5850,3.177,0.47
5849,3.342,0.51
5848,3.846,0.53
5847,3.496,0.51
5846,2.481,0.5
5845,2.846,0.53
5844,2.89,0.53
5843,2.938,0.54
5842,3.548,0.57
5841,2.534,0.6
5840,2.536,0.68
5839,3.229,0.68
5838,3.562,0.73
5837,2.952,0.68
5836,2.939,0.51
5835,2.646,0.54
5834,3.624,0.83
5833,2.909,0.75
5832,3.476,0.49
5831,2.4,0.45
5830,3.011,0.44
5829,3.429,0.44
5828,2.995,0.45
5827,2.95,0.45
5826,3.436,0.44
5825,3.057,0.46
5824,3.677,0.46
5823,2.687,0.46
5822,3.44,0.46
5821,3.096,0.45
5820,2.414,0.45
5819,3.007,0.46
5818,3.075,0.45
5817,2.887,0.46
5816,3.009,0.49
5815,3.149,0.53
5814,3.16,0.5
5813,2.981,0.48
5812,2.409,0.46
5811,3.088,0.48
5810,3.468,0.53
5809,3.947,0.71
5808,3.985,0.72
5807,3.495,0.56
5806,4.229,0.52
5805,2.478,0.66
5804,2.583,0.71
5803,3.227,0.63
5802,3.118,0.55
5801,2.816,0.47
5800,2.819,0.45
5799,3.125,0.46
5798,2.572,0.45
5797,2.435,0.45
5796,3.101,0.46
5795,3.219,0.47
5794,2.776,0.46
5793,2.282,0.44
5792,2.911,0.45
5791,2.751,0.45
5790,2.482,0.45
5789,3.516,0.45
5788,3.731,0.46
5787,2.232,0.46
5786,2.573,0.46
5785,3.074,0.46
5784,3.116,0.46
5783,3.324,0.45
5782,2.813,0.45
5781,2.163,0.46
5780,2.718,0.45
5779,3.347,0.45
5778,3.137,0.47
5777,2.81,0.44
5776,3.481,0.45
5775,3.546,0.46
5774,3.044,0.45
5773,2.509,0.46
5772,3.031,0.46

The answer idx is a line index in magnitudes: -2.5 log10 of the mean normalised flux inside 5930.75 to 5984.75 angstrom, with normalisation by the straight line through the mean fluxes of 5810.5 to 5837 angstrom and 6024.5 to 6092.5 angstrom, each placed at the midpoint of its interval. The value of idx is 0.07 mag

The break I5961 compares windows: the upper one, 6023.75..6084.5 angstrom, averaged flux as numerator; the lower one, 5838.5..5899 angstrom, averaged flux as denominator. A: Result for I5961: 1.1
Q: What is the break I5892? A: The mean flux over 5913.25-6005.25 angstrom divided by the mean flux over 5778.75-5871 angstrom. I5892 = 0.95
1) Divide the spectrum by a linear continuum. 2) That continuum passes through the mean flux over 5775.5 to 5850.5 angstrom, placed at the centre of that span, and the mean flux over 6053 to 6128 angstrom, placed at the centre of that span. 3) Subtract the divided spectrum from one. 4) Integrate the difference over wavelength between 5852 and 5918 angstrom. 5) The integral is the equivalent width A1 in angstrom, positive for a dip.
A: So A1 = 7.9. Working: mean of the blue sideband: 3.04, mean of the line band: 2.66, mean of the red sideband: 2.97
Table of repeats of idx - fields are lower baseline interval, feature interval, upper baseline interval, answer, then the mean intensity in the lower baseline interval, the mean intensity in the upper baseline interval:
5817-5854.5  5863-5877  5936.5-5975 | 0.18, 3.06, 2.78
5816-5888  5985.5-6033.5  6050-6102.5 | 0.06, 2.9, 3.02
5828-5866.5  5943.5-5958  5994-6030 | 0.13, 2.98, 2.85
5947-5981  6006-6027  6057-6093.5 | 0.05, 2.79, 3.01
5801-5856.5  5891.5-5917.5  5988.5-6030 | 0.15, 3.09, 2.87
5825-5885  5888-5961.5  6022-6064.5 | 0.09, 2.88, 2.92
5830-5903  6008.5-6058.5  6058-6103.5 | 0.05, 2.78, 3.05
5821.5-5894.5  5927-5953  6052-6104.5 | 0.08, 2.86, 3.03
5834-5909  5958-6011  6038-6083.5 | 0.00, 2.76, 2.98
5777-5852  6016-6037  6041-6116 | 0.08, 3.04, 2.97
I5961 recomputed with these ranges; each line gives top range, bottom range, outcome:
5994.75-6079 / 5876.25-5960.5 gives 1.09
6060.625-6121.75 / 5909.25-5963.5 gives 1.11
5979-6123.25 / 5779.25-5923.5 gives 1.02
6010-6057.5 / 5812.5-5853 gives 0.93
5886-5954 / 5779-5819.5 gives 0.90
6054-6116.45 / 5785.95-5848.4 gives 0.98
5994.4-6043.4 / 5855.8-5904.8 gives 1.09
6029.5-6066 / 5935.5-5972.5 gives 1.08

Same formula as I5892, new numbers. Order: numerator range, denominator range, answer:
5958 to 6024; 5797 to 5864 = 0.94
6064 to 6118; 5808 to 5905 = 1.05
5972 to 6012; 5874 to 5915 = 1.10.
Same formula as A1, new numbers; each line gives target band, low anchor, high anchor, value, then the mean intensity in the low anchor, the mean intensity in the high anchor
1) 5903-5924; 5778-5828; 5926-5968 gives 0.1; 3.02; 2.69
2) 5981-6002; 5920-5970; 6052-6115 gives -0.7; 2.71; 2.98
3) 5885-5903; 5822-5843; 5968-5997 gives 2.8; 3.09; 2.94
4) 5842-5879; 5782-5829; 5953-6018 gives 2.2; 3.04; 2.85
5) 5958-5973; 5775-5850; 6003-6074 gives 0.9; 3.04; 2.93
